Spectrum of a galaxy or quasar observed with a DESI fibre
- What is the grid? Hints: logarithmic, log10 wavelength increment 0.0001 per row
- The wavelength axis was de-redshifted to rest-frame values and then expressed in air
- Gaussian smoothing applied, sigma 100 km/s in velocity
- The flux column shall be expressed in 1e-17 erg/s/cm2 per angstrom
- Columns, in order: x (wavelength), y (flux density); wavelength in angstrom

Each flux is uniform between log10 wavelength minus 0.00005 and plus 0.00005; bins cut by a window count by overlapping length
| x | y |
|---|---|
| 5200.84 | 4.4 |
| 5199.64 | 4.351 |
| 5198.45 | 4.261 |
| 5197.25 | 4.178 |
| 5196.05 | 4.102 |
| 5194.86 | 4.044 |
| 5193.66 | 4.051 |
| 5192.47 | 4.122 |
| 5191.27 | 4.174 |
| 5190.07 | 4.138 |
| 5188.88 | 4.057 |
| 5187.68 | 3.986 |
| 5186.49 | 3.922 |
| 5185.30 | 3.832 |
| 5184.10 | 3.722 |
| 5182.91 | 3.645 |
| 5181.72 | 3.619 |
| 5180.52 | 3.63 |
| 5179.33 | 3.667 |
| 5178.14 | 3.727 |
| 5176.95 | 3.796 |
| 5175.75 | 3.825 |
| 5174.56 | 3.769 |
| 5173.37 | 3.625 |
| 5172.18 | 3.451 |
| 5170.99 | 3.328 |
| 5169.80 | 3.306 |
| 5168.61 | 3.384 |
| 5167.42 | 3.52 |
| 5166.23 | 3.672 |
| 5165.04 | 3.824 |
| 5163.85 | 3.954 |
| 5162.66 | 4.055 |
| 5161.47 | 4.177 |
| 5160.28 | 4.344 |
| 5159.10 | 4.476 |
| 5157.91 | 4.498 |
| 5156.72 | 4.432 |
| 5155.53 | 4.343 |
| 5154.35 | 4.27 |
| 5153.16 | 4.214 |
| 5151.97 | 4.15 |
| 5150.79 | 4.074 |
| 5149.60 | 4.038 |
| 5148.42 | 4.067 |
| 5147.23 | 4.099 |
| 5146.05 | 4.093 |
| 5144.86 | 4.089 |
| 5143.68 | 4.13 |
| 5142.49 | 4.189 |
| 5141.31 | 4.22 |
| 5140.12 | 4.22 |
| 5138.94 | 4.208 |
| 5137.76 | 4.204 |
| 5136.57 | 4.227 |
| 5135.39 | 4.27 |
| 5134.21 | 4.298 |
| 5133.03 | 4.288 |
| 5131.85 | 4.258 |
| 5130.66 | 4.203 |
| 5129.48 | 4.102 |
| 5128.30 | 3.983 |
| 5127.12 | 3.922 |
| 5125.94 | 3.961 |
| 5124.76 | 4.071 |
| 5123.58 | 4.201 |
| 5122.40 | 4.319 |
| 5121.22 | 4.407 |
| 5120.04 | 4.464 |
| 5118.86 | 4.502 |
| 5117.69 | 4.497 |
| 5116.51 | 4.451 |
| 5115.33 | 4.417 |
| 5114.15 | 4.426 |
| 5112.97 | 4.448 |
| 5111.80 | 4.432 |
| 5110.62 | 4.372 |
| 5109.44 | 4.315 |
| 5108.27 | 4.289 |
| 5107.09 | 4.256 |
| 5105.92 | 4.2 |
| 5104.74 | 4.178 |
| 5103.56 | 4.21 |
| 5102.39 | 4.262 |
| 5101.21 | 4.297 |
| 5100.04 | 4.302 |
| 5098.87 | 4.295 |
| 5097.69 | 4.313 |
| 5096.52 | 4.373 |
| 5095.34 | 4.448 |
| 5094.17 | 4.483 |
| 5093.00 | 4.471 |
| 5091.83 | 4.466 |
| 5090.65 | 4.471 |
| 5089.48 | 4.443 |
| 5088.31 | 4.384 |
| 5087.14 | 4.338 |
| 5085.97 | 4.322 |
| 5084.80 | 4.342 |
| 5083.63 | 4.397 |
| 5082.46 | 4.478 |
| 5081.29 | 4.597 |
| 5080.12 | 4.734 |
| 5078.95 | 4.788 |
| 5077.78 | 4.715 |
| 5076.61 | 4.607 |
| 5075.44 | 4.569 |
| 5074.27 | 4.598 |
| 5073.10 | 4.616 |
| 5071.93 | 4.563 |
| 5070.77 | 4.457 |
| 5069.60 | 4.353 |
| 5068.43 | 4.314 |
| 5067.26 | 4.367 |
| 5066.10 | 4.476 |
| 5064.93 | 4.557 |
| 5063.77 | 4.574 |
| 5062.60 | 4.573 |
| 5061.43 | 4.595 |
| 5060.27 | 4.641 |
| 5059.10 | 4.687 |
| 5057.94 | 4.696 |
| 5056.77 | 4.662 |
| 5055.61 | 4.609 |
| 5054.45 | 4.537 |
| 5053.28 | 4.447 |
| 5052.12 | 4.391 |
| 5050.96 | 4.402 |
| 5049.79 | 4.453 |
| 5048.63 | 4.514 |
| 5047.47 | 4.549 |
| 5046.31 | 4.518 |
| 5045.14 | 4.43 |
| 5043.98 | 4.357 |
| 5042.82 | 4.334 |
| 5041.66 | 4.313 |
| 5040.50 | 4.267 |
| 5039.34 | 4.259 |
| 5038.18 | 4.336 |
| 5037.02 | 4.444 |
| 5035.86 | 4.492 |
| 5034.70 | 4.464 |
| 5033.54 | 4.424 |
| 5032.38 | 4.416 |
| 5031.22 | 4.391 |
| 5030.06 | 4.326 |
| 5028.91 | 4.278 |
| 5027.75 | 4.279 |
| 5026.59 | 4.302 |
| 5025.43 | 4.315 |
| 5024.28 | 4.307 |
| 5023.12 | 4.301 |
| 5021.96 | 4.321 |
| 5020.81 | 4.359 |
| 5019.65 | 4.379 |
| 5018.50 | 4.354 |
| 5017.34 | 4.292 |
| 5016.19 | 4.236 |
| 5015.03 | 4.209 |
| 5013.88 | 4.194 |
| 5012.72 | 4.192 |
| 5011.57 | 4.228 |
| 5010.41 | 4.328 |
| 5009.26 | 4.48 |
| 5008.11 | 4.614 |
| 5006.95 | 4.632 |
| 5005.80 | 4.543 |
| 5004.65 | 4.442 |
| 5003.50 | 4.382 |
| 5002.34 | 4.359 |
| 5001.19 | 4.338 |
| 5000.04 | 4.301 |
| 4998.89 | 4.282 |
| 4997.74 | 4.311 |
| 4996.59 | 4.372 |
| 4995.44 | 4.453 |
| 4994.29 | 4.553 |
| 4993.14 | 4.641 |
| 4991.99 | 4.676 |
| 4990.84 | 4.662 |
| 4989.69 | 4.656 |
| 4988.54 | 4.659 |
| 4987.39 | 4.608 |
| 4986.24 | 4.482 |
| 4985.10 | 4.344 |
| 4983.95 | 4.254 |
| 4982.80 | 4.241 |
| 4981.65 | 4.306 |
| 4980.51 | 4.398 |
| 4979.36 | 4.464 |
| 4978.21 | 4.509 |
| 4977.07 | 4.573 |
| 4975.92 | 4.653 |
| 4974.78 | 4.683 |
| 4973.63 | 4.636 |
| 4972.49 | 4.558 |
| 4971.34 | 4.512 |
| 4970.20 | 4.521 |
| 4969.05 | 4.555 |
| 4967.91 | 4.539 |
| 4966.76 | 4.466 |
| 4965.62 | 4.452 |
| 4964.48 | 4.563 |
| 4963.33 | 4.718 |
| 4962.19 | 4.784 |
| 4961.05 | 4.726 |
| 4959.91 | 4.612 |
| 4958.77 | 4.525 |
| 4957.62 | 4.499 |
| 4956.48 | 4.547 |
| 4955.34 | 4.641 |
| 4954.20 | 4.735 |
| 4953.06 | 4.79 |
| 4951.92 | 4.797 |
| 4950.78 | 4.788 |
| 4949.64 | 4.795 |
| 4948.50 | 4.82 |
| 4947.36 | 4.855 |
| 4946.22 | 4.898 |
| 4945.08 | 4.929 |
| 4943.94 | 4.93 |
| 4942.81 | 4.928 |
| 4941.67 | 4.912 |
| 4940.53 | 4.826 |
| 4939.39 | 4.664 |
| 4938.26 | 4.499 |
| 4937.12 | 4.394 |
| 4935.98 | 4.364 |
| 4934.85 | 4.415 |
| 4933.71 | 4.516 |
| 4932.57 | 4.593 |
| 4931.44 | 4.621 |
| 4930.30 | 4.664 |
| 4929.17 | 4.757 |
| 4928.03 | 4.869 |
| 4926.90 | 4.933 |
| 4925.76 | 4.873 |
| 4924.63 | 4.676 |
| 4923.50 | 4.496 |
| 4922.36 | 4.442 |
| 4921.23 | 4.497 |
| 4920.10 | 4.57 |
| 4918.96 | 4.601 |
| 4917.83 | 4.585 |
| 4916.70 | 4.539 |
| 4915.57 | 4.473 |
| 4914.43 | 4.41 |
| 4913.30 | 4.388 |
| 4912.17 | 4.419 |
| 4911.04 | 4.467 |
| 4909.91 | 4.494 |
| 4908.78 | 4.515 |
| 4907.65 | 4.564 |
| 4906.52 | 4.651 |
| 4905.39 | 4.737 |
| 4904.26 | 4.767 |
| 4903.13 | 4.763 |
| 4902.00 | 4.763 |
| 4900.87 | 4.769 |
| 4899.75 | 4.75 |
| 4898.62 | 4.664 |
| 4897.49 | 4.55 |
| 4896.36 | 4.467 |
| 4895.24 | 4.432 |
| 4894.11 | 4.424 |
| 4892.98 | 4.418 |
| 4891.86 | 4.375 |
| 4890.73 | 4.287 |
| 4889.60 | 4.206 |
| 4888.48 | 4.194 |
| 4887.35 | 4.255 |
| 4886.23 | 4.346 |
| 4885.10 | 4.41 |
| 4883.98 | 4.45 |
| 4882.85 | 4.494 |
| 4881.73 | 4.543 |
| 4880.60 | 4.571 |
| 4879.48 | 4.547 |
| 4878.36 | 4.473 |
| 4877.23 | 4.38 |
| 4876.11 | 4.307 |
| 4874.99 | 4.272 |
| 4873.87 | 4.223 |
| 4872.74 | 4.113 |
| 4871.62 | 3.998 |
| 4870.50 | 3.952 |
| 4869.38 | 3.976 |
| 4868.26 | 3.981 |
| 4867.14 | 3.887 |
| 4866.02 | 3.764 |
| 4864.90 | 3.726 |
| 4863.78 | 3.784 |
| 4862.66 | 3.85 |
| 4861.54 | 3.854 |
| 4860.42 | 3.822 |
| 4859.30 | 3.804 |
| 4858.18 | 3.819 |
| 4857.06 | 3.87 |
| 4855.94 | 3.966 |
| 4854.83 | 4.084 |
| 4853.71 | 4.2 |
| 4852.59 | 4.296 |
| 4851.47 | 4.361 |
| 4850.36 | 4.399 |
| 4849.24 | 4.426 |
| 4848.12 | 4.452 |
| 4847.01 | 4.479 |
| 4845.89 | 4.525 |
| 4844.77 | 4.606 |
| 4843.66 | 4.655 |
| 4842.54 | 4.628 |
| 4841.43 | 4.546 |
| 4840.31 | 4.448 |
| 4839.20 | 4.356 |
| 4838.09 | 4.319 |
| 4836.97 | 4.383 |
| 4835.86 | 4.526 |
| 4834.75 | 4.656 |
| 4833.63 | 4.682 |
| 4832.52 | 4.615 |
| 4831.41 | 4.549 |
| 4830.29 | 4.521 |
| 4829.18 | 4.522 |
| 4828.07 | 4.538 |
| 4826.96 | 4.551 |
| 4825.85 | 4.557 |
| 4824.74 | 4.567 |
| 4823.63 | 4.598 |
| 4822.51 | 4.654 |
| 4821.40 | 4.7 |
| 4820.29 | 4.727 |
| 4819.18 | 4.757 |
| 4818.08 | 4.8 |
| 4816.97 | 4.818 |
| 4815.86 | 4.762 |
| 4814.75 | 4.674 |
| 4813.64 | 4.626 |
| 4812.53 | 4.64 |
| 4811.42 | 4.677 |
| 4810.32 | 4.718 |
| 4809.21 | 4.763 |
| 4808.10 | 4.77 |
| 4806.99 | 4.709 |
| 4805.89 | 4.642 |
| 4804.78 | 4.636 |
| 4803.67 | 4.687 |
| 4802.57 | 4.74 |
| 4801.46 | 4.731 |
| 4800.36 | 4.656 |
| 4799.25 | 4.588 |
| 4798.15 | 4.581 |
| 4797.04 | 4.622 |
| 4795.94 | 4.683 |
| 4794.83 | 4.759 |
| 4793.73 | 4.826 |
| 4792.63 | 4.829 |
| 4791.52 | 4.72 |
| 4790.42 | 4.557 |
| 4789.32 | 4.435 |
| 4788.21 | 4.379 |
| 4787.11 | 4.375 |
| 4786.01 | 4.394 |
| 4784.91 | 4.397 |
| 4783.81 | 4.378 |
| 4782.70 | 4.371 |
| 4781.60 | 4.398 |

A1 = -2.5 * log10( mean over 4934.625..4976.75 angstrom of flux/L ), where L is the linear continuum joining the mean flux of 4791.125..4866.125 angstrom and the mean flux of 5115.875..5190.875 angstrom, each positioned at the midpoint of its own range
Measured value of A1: -0.086 mag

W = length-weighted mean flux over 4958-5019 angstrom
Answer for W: 4.47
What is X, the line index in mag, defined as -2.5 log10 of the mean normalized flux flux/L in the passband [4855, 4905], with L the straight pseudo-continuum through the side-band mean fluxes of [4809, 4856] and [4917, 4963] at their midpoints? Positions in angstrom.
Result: 0.09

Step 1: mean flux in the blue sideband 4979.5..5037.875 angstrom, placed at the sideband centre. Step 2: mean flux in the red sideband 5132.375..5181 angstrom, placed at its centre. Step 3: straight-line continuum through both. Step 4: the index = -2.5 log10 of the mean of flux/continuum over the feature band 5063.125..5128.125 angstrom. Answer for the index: -0.06 mag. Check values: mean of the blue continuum 4.4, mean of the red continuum 4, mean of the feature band 4.4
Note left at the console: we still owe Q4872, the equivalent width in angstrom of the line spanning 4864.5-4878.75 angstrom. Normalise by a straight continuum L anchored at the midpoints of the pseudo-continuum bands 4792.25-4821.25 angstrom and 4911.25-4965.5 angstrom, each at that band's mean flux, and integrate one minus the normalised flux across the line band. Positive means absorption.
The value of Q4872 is 1.8 angstrom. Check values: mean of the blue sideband 4.71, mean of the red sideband 4.65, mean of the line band 4.08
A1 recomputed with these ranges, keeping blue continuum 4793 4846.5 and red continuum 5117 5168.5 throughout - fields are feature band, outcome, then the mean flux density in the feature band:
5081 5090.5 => -0.04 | 4.41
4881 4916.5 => 0.00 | 4.5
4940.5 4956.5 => -0.09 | 4.82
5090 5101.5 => -0.04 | 4.4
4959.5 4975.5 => -0.04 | 4.6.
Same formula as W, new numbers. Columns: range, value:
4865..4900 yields 4.3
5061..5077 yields 4.51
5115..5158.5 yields 4.23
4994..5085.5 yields 4.44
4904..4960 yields 4.65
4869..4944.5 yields 4.52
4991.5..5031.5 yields 4.37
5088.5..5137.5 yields 4.31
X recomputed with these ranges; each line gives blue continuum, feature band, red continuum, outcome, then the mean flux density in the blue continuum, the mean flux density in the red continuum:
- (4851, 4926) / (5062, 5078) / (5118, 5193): -0.10 mag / 4.34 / 4.03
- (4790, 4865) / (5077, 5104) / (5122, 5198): -0.08 mag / 4.5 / 4.01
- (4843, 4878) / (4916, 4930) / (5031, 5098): -0.10 mag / 4.13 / 4.48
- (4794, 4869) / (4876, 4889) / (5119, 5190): -0.01 mag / 4.45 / 4.02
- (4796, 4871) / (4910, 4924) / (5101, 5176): -0.03 mag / 4.43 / 4.14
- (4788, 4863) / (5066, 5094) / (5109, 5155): -0.05 mag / 4.51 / 4.23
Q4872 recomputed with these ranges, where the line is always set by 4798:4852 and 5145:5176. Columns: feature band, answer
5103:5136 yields -1.9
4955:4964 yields -0.6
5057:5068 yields -1.1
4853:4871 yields 2.5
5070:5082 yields -1.4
